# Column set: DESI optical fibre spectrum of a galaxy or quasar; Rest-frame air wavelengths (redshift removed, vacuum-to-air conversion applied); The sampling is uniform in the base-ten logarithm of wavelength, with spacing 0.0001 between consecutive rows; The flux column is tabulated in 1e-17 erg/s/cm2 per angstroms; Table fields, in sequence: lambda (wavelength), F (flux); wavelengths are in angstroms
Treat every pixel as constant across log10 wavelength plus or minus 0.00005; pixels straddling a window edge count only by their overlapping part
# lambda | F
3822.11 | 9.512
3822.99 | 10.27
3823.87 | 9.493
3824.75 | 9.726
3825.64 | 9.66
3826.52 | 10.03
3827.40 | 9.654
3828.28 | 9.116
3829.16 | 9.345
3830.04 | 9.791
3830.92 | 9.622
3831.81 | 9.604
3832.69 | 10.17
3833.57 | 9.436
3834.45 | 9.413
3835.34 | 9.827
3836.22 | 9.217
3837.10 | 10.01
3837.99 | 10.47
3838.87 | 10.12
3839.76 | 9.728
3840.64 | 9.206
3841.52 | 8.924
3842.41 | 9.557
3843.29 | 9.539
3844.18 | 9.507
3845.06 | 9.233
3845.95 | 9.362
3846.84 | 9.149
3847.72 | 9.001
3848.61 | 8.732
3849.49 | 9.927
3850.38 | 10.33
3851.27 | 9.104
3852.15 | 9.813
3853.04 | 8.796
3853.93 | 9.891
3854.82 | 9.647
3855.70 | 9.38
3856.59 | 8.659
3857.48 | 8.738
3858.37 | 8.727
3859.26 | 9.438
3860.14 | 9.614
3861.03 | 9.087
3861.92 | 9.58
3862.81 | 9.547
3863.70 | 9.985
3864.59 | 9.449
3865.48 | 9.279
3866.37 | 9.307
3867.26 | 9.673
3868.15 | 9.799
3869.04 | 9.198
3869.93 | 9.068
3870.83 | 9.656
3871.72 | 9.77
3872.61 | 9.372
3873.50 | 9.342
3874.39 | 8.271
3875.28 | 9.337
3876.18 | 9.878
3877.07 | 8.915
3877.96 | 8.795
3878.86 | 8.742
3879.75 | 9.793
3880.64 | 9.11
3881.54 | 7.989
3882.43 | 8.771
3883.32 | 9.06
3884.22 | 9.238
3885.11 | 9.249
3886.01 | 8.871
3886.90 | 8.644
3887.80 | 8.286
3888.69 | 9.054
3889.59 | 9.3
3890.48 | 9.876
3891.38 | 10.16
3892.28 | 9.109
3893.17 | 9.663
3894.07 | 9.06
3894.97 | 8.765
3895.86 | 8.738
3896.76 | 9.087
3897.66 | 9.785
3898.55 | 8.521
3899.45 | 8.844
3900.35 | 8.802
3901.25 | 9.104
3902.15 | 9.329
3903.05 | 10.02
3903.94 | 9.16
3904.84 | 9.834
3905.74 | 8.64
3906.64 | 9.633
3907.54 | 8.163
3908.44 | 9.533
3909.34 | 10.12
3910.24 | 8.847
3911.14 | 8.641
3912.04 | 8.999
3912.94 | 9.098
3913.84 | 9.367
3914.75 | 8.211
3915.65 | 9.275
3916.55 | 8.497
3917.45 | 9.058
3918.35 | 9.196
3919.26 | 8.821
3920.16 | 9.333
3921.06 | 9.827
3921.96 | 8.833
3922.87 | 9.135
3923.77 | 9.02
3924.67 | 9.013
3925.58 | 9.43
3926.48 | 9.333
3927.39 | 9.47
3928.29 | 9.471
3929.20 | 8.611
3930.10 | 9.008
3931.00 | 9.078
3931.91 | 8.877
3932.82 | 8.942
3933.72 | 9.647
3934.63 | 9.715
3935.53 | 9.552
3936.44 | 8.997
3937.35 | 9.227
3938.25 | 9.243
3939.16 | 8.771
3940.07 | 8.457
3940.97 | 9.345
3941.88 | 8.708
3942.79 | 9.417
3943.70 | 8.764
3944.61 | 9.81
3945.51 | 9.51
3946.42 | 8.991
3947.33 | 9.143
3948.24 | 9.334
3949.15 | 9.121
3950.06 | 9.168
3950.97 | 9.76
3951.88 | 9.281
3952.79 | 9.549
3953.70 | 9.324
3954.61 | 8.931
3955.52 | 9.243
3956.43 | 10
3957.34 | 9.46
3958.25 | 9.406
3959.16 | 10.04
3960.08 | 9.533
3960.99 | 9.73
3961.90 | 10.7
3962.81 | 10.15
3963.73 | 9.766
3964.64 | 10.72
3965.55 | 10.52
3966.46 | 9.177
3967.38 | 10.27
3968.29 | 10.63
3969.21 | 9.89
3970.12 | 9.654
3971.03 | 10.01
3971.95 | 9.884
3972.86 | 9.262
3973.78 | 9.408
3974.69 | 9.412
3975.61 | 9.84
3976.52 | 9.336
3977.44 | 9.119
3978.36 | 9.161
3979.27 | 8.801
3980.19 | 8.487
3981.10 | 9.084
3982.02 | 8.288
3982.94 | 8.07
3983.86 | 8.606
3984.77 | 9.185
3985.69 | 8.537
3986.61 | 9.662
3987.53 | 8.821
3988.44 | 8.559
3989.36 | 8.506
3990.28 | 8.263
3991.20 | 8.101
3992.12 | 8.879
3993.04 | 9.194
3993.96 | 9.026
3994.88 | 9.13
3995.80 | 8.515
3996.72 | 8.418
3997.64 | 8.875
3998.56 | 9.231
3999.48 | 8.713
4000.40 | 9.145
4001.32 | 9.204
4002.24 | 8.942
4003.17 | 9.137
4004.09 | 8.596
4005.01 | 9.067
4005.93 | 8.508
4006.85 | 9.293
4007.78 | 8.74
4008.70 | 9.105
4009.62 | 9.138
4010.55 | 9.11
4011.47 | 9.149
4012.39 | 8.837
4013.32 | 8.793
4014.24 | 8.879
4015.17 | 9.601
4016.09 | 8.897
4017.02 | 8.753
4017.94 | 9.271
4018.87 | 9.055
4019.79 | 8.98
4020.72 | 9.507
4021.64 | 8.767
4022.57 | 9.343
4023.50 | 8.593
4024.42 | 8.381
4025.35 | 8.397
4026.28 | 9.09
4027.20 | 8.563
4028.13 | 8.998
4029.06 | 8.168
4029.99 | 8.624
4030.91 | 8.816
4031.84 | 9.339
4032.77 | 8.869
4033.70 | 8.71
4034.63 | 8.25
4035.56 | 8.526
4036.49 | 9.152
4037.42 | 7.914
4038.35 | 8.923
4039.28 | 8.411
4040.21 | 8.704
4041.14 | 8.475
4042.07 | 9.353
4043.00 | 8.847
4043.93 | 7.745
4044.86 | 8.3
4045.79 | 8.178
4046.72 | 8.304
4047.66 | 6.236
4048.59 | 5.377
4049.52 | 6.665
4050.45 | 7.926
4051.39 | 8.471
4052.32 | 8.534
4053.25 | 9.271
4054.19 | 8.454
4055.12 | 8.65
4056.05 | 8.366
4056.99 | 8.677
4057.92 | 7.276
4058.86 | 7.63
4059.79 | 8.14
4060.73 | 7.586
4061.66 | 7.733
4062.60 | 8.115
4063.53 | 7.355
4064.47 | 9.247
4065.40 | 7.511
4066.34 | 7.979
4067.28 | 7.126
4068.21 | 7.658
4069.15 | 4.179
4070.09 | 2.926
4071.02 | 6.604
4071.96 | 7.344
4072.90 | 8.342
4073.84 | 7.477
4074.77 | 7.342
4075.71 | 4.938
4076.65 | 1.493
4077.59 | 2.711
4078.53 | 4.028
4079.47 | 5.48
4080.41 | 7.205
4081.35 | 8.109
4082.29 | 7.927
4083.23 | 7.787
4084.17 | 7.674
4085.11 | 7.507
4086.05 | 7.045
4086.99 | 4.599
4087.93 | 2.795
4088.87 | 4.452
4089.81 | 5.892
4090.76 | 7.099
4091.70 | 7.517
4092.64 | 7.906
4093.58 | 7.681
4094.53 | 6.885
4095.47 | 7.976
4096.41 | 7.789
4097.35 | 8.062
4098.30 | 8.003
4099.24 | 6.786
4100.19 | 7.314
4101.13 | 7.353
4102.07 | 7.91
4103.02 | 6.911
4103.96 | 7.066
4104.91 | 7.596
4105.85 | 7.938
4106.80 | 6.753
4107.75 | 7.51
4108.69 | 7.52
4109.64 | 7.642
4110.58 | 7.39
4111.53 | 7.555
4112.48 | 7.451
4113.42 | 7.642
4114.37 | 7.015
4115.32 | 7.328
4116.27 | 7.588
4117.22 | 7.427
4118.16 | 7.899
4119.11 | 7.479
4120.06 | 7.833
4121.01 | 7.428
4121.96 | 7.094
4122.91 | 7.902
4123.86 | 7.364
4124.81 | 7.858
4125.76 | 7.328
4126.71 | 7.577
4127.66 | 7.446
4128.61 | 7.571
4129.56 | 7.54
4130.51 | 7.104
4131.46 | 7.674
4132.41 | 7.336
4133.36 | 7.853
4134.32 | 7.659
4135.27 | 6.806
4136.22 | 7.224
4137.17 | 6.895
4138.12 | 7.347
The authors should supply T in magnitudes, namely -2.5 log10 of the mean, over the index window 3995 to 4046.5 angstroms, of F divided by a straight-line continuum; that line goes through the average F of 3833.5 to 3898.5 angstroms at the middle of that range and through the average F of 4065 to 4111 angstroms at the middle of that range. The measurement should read -0.18 mag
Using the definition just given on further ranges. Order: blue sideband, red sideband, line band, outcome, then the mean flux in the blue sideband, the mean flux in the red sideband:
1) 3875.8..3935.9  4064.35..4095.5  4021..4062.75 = -0.193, 9.13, 6.37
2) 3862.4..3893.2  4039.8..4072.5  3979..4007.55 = -0.073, 9.24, 7.68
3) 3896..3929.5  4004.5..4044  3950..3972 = -0.092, 9.13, 8.84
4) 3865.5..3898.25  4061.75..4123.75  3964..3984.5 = -0.152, 9.19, 6.95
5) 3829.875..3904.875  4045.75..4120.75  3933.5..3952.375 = -0.083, 9.32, 7.12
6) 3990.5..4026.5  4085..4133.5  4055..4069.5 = 0.045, 8.93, 7.25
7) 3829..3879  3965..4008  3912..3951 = 0.010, 9.43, 9.09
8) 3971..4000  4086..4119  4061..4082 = 0.184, 8.93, 7.13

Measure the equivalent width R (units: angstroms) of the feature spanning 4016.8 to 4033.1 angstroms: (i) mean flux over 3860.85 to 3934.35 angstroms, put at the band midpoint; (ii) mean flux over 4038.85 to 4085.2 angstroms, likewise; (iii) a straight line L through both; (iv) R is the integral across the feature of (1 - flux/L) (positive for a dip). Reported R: -2.4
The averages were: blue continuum 9.18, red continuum 7.3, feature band 8.87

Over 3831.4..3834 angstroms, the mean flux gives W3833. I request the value 9.76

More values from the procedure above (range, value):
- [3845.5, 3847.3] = 9.24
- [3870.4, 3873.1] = 9.61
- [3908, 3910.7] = 9.5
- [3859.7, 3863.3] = 9.47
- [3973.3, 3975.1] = 9.41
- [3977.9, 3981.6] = 8.89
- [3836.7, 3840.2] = 10.1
